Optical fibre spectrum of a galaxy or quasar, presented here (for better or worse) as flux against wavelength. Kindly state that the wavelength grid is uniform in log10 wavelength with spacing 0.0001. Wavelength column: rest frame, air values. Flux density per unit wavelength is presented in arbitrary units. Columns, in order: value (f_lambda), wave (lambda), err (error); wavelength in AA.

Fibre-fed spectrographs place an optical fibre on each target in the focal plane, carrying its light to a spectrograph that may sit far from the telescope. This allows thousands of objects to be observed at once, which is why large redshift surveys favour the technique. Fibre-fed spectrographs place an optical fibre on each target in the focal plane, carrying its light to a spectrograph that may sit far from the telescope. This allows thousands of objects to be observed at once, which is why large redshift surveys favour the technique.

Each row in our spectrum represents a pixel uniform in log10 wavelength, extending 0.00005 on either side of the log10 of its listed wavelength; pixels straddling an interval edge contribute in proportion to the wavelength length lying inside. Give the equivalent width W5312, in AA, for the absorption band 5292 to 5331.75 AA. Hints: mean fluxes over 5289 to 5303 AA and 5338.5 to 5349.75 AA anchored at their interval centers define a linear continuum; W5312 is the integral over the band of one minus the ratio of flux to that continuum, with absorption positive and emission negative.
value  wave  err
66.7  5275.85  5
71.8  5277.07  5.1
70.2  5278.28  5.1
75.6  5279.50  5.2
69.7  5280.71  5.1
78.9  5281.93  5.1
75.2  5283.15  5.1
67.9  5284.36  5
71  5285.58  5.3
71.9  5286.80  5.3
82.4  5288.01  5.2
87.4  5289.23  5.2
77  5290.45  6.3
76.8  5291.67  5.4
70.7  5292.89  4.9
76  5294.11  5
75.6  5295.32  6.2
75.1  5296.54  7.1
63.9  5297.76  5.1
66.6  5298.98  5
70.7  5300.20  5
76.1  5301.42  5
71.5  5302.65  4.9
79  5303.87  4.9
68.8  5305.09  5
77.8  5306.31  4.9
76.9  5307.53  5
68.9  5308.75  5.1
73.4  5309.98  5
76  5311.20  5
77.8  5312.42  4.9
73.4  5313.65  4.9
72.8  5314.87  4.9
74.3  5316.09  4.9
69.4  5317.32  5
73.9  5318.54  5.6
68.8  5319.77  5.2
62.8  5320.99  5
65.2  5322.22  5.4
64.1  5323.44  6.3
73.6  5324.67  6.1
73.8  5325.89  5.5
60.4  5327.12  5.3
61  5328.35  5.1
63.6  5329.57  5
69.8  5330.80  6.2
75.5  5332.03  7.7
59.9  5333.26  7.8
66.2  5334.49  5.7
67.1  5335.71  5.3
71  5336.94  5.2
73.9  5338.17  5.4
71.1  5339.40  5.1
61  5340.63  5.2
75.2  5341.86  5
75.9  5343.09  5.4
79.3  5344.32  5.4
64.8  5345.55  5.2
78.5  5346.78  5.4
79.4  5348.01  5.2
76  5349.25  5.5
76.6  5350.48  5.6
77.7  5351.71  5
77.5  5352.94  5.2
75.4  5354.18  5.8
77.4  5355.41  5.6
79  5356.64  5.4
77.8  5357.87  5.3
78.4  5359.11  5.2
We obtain 1.3 AA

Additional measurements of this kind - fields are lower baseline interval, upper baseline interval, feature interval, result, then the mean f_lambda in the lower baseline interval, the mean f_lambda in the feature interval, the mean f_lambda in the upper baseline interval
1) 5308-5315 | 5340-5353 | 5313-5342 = 2.2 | 73.8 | 68.6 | 74.6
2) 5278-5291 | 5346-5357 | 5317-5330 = 1.6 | 75.3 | 67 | 77.3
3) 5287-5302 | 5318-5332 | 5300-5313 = -0.5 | 74.8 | 74.4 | 67.3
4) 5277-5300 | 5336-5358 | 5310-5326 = 0.7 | 73.9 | 71.3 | 74.7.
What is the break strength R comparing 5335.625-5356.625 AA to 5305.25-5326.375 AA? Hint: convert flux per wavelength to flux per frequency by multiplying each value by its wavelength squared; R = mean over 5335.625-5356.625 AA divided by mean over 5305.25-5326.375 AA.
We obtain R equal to 1.0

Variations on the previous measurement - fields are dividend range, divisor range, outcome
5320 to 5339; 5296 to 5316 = 0.93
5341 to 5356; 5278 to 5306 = 1.05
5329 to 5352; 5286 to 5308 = 0.98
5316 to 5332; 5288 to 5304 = 0.92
